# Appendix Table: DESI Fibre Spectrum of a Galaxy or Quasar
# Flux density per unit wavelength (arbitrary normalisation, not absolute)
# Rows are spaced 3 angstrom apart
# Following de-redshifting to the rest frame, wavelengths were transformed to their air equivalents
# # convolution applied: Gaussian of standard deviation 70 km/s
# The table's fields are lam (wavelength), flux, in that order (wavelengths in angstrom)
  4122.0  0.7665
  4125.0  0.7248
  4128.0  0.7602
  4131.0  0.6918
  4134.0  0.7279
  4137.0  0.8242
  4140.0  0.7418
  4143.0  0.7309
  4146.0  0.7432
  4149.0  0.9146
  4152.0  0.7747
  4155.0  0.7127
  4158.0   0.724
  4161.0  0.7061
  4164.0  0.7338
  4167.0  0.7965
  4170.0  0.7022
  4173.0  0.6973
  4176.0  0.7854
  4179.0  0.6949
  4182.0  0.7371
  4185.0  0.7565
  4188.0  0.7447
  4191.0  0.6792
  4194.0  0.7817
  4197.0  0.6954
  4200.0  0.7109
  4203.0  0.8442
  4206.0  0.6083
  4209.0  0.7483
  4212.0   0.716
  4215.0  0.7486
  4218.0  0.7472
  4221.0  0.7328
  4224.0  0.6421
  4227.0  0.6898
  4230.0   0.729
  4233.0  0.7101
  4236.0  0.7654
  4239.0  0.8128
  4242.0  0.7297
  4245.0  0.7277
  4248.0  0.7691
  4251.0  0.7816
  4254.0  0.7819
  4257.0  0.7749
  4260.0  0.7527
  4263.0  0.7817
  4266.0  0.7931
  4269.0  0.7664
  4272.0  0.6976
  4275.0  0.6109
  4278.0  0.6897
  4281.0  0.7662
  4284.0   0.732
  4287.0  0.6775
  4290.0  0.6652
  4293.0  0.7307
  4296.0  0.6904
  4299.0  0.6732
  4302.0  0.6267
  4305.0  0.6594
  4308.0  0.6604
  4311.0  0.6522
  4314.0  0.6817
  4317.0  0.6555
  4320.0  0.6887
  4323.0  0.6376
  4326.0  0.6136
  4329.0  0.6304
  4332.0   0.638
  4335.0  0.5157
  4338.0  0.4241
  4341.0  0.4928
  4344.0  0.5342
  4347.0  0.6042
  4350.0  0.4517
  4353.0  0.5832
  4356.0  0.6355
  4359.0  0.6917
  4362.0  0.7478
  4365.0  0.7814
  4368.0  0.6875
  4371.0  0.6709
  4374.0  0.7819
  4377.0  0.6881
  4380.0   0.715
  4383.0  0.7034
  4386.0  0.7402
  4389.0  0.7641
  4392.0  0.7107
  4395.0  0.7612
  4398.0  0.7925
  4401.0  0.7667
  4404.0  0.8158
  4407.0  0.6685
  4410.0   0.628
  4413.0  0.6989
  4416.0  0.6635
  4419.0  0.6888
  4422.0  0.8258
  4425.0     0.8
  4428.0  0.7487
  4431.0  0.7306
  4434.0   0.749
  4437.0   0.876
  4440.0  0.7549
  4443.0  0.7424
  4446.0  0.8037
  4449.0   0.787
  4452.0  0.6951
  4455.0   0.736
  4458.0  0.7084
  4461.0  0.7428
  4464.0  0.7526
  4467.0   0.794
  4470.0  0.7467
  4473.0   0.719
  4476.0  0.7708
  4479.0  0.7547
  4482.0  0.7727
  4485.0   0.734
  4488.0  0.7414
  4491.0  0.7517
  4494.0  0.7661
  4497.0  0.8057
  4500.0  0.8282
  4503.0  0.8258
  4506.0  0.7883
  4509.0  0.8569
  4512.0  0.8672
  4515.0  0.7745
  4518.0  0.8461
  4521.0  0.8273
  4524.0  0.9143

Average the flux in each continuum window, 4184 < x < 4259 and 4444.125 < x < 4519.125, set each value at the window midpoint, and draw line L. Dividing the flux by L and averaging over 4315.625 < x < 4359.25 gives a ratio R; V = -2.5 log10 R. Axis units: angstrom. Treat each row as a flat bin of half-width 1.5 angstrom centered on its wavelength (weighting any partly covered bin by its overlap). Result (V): 0.28 mag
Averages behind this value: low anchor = 0.737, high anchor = 0.774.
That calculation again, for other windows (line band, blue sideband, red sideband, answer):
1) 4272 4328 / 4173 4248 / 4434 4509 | 0.11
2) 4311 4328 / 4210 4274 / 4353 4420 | 0.12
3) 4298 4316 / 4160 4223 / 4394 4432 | 0.12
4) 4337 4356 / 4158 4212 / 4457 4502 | 0.38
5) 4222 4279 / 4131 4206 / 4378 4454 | 0.01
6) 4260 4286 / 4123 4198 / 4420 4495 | 0.03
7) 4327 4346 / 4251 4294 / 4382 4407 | 0.34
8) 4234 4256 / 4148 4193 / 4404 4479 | -0.03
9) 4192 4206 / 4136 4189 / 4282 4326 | -0.01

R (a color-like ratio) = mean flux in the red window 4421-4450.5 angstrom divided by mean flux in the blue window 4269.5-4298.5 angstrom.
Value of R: 1.12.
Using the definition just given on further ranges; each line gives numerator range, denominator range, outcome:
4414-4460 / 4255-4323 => 1.08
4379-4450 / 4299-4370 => 1.20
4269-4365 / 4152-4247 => 0.88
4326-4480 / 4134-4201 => 0.94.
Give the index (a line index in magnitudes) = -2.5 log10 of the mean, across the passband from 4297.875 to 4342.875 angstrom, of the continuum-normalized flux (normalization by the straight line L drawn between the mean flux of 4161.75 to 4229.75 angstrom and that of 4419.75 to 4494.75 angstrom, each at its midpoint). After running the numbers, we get 0.20 mag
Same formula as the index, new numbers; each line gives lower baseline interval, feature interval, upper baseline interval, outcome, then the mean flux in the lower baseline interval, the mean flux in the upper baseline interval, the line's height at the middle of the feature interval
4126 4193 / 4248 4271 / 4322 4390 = -0.12 mag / 0.745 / 0.64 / 0.691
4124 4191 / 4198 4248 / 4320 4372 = -0.05 mag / 0.745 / 0.61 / 0.698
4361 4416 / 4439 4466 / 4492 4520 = 0.04 mag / 0.727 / 0.817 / 0.776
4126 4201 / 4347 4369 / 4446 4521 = 0.17 mag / 0.743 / 0.775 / 0.763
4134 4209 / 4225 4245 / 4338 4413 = -0.02 mag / 0.743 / 0.679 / 0.723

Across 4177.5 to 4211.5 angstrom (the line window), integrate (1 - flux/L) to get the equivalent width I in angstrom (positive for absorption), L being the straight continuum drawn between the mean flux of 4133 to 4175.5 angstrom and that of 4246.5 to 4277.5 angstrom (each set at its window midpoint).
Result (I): 1.11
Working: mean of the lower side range 0.753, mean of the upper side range 0.749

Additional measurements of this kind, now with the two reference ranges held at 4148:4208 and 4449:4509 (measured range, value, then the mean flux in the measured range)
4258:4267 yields -0.36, 0.775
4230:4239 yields -0.07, 0.749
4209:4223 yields 0.14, 0.734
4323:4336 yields 2.49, 0.607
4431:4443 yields -0.31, 0.779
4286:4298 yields 0.91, 0.691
